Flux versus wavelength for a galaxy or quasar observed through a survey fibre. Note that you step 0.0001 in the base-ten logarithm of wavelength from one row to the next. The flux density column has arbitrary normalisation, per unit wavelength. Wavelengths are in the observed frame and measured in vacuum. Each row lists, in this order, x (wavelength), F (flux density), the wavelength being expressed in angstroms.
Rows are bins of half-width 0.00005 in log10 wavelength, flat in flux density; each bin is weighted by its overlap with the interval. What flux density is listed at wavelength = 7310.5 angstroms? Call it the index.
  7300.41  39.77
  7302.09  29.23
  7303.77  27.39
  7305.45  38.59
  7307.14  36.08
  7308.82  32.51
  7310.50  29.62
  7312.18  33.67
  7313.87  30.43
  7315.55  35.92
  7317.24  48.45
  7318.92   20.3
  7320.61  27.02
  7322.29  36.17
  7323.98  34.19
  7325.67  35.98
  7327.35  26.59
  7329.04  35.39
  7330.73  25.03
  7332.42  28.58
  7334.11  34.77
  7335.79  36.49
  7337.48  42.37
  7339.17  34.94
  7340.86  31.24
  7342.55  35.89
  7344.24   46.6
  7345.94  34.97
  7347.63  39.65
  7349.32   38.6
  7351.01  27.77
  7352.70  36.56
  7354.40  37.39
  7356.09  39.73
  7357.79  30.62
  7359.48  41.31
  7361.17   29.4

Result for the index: 29.62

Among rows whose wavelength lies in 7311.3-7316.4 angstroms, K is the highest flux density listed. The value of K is 35.92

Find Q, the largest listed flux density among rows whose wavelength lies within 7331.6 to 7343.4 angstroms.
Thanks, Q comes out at 42.37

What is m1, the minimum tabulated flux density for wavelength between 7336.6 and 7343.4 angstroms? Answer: 31.24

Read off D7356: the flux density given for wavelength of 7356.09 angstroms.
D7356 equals 39.73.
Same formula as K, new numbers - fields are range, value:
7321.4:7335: 36.17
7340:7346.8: 46.6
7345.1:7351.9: 39.65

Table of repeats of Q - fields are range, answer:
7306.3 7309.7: 36.08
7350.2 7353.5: 36.56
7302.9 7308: 38.59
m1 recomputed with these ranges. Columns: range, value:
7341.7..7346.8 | 34.97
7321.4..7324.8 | 34.19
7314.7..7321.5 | 20.3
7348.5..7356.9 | 27.77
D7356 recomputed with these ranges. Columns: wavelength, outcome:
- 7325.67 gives 35.98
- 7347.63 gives 39.65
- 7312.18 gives 33.67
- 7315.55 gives 35.92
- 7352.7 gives 36.56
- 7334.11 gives 34.77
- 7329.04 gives 35.39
